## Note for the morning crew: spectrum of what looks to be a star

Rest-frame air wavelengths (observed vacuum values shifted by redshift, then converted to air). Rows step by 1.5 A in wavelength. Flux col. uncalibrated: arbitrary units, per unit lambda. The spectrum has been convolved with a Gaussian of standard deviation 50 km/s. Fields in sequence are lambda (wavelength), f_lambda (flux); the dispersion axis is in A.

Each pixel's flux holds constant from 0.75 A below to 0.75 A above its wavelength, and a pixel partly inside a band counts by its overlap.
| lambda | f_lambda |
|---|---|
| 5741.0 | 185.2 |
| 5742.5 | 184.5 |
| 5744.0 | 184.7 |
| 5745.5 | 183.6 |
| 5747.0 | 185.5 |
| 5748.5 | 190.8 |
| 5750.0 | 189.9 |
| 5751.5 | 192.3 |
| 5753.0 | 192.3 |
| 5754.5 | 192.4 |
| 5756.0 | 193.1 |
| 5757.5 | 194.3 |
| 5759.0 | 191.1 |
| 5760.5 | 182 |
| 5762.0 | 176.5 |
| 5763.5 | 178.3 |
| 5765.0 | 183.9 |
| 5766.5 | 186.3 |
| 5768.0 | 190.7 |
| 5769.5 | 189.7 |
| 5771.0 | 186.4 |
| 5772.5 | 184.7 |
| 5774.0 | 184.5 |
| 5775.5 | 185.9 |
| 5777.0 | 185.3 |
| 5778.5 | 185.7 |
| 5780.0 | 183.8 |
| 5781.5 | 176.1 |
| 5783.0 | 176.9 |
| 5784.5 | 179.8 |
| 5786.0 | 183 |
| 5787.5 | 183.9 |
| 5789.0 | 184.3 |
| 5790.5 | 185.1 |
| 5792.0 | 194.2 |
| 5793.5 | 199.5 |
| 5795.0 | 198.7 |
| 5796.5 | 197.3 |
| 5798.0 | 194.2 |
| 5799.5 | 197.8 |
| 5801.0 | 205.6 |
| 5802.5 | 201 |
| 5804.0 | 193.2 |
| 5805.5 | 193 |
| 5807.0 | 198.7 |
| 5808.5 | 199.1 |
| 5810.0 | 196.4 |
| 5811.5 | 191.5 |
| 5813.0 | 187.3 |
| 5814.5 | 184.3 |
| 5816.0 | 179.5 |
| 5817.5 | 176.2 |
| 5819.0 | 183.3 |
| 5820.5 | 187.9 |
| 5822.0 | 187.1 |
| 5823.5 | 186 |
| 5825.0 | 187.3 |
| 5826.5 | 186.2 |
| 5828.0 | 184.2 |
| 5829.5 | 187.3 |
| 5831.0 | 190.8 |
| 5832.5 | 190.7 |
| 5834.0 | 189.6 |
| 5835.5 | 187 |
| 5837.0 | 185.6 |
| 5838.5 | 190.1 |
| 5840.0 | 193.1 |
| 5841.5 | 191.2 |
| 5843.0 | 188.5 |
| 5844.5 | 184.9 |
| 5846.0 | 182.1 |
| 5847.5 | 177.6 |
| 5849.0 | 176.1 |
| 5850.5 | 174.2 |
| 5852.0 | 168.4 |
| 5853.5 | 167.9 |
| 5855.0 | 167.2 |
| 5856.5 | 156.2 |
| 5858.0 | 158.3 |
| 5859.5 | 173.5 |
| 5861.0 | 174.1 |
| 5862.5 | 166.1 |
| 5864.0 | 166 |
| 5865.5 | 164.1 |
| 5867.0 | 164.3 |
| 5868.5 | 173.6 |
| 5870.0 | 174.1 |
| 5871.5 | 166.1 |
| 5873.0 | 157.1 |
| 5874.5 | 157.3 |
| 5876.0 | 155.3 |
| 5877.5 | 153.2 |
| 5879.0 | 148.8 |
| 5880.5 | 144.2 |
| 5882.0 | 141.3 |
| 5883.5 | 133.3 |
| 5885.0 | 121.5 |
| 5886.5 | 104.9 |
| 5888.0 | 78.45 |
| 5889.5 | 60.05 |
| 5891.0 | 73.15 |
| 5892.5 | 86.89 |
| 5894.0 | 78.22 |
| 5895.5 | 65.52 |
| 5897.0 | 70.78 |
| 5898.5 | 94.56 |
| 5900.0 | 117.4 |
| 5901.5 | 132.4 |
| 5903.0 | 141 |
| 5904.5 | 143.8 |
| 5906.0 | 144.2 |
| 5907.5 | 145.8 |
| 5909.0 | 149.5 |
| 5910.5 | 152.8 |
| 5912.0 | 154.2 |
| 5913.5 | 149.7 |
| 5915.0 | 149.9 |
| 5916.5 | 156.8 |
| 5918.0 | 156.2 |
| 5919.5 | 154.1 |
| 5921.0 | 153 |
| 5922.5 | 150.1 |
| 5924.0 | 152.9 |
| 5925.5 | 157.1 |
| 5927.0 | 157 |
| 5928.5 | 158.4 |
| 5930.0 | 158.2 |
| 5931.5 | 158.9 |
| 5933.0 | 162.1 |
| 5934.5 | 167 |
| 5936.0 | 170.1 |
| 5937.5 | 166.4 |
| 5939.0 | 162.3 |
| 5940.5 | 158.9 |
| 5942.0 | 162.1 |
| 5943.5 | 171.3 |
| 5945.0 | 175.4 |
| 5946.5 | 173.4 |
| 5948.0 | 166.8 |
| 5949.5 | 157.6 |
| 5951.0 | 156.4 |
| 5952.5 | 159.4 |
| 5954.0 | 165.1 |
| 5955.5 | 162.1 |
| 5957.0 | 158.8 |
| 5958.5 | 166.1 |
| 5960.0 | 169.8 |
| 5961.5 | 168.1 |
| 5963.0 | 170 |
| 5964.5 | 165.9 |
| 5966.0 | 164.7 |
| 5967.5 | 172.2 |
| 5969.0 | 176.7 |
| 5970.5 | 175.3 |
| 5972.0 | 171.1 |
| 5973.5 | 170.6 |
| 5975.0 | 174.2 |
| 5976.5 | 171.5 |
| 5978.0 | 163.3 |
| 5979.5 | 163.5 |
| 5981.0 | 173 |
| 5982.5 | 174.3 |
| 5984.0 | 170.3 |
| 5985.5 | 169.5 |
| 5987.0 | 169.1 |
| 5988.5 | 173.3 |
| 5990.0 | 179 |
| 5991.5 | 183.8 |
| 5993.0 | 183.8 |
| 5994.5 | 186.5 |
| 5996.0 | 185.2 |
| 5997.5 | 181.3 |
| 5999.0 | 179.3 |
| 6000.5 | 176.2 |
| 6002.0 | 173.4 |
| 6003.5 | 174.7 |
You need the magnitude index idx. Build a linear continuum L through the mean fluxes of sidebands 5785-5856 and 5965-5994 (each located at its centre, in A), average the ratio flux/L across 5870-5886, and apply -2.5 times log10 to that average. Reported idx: 0.22 mag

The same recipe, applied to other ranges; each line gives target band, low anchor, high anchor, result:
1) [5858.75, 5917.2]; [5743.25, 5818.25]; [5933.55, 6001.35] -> 0.30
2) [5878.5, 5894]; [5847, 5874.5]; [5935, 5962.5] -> 0.48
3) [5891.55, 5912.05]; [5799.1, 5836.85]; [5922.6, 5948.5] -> 0.40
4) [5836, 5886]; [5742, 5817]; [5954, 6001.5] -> 0.10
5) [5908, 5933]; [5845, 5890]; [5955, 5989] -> 0.05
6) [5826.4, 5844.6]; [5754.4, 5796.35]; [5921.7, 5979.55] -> -0.06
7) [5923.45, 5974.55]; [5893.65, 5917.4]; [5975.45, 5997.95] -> -0.08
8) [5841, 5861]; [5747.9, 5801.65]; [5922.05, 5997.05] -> 0.03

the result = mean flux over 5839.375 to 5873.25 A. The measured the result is 173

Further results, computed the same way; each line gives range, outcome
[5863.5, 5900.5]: 126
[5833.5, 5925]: 149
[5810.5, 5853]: 185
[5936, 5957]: 164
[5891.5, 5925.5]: 132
